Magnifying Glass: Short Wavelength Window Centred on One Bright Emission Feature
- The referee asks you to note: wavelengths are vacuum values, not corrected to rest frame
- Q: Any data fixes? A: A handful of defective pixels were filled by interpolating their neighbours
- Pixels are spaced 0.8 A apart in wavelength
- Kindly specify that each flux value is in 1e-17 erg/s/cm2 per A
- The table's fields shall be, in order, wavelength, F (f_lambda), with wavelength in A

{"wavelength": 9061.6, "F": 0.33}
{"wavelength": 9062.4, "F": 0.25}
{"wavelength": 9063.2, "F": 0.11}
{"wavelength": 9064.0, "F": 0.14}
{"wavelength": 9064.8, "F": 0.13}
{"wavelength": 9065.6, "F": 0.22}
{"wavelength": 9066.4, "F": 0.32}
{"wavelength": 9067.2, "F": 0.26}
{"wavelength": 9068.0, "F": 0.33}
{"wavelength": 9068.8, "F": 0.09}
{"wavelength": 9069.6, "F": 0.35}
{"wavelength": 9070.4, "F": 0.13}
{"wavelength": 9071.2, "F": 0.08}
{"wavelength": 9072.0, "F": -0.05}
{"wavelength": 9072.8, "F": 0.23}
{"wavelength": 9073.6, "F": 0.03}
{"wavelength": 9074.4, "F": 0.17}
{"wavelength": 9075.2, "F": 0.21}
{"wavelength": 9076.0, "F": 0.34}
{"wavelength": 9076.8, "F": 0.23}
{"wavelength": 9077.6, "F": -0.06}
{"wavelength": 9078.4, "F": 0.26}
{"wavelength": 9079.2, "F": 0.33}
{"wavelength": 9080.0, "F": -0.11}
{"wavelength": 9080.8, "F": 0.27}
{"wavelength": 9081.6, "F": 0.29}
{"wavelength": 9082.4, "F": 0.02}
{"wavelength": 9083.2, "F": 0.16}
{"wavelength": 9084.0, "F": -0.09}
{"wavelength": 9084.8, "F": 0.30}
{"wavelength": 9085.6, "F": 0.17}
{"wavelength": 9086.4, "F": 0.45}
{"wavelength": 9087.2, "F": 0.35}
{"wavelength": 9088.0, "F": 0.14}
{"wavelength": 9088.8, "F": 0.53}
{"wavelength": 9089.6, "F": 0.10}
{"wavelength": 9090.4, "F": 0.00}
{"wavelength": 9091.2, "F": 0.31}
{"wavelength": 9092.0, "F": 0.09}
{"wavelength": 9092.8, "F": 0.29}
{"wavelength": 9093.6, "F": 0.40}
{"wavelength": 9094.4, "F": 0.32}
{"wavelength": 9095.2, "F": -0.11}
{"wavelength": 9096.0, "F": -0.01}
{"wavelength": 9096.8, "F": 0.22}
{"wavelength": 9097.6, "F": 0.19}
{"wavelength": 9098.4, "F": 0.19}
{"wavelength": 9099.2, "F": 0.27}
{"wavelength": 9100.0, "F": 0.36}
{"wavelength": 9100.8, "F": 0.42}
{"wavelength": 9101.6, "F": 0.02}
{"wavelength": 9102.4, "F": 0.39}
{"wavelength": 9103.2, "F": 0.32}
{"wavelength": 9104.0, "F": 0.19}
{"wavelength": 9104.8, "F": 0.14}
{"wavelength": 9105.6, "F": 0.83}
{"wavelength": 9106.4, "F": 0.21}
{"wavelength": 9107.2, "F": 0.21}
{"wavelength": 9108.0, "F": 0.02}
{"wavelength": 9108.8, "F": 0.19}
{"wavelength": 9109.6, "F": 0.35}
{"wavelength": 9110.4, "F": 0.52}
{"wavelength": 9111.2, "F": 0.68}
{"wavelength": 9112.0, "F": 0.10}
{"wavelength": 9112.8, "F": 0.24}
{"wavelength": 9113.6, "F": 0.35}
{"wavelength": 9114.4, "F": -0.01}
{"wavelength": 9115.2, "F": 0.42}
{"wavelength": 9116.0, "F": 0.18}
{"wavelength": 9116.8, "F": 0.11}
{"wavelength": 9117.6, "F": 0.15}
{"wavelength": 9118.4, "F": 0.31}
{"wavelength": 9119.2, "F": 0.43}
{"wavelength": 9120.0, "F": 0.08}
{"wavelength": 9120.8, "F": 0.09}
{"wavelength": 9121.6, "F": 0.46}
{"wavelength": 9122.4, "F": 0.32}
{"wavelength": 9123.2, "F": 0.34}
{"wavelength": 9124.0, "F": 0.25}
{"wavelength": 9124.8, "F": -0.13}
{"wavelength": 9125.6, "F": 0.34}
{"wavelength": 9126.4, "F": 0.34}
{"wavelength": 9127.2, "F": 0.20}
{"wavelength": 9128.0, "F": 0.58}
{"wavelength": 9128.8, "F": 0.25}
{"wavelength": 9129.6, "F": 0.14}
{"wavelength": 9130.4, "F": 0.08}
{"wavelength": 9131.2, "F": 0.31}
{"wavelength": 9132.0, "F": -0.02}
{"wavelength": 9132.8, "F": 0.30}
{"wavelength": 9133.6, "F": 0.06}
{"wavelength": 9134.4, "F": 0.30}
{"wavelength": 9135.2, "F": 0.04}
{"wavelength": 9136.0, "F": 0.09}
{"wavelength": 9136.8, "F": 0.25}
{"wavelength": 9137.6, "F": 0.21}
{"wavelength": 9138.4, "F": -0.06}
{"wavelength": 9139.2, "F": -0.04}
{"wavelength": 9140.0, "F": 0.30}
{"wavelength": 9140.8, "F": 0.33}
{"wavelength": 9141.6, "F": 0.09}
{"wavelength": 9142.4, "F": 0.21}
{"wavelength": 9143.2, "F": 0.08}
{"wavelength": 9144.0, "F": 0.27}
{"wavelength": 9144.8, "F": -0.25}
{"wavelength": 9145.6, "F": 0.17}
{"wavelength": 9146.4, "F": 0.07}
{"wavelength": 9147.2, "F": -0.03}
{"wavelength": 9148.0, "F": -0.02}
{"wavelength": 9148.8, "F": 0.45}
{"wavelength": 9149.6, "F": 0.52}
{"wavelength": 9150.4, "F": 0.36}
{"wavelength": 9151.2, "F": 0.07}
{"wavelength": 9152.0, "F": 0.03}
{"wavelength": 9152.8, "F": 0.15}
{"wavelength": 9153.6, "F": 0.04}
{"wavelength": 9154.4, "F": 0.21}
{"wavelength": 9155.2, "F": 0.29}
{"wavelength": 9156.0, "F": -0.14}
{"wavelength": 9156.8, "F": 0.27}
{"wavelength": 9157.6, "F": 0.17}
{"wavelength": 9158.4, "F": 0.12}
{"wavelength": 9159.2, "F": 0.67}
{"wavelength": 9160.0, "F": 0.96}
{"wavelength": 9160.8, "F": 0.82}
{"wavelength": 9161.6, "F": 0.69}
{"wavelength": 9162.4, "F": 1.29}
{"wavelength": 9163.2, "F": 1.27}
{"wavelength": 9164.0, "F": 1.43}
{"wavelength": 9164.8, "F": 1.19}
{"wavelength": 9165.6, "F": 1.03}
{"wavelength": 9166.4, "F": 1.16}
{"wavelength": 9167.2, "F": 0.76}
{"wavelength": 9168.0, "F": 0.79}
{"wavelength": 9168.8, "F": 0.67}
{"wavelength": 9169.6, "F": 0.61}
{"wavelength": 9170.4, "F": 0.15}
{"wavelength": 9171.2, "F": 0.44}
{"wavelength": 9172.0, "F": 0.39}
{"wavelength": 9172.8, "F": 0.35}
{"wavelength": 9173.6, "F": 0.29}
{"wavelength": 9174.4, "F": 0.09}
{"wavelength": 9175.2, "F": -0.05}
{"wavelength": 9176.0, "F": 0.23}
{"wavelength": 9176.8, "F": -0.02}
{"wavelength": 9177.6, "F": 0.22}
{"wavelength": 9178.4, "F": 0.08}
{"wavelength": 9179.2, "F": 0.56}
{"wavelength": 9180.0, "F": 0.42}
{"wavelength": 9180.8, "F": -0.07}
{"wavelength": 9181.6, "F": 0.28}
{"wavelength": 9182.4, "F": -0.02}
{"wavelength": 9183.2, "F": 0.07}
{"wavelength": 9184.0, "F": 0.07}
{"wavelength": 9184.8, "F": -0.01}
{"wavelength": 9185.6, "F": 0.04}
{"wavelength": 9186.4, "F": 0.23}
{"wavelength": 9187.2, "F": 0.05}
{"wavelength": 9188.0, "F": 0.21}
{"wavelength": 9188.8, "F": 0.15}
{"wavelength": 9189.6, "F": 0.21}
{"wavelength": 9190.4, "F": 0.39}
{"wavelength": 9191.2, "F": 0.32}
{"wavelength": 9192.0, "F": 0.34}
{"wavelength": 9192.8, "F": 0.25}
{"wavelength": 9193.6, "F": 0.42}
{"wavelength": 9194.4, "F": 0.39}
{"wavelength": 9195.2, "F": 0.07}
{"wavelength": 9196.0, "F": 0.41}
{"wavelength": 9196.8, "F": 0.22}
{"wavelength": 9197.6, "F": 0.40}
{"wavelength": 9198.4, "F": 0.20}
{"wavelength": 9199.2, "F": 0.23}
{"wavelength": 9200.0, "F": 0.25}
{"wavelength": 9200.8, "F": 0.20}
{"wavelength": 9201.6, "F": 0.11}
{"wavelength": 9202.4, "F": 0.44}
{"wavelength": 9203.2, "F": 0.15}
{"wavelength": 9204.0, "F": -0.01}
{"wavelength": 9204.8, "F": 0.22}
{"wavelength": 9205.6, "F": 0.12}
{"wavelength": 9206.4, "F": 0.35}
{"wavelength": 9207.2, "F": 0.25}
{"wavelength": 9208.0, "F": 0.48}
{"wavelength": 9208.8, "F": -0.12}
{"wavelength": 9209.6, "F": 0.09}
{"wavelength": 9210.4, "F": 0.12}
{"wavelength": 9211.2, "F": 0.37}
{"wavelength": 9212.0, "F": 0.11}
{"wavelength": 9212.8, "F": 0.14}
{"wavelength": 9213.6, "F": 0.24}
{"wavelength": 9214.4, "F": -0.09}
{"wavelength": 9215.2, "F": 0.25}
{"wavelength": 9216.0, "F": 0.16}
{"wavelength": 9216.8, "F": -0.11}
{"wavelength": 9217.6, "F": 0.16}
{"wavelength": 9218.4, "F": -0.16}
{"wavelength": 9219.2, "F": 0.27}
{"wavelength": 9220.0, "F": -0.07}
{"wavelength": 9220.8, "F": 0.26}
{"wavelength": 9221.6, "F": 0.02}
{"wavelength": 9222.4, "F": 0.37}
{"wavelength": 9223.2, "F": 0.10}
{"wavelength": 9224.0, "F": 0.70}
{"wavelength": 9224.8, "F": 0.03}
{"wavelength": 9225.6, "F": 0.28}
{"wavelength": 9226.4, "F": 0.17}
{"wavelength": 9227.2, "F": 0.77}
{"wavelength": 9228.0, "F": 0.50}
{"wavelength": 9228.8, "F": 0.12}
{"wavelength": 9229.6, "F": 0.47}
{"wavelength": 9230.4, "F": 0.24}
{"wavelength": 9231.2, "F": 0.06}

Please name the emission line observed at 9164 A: H-beta 4861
